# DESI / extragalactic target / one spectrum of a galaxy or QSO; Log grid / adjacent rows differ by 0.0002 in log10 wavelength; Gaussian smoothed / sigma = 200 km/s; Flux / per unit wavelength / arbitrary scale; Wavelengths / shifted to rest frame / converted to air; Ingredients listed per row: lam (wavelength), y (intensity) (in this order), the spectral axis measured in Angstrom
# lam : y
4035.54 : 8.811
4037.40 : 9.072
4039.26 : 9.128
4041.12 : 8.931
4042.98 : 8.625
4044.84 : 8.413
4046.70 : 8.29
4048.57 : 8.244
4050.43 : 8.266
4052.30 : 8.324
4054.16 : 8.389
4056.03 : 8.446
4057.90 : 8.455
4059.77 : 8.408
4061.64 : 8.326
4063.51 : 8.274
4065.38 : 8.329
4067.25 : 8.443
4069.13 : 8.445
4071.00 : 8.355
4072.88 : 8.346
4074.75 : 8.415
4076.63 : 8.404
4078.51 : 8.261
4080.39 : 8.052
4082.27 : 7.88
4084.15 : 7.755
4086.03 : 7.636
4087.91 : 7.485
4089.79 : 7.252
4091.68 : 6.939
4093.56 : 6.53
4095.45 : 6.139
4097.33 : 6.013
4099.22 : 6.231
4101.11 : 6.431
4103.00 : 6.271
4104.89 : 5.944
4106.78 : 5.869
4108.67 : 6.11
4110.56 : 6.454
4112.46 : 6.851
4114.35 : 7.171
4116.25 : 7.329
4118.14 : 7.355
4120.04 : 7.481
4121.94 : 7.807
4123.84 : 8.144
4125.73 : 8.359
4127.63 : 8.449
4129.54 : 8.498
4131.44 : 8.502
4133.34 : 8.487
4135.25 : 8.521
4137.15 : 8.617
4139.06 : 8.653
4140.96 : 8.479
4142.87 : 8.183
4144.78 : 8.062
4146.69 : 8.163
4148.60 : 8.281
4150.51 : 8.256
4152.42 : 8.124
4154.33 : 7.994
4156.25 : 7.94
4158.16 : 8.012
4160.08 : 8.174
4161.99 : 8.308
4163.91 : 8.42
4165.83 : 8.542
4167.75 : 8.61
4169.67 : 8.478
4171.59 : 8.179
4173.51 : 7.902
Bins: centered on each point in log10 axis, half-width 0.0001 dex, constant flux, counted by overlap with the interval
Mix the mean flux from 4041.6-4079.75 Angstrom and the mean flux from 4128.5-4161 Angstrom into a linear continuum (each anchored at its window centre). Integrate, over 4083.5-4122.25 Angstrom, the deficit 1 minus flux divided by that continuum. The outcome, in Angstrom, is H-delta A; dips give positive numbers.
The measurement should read 7.2 Angstrom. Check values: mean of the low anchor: 8.38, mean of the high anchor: 8.29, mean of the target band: 6.79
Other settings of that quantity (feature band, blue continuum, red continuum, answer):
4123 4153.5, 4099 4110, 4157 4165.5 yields -4.1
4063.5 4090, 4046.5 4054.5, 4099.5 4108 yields -3.2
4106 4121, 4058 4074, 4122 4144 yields 2.8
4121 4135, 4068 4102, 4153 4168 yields -0.8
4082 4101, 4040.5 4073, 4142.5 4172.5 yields 3.2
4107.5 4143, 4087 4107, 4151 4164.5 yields -2.8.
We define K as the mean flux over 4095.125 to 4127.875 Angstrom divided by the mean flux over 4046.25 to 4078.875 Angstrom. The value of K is 0.83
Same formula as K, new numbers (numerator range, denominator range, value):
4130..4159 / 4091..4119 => 1.27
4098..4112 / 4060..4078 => 0.74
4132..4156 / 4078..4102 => 1.17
